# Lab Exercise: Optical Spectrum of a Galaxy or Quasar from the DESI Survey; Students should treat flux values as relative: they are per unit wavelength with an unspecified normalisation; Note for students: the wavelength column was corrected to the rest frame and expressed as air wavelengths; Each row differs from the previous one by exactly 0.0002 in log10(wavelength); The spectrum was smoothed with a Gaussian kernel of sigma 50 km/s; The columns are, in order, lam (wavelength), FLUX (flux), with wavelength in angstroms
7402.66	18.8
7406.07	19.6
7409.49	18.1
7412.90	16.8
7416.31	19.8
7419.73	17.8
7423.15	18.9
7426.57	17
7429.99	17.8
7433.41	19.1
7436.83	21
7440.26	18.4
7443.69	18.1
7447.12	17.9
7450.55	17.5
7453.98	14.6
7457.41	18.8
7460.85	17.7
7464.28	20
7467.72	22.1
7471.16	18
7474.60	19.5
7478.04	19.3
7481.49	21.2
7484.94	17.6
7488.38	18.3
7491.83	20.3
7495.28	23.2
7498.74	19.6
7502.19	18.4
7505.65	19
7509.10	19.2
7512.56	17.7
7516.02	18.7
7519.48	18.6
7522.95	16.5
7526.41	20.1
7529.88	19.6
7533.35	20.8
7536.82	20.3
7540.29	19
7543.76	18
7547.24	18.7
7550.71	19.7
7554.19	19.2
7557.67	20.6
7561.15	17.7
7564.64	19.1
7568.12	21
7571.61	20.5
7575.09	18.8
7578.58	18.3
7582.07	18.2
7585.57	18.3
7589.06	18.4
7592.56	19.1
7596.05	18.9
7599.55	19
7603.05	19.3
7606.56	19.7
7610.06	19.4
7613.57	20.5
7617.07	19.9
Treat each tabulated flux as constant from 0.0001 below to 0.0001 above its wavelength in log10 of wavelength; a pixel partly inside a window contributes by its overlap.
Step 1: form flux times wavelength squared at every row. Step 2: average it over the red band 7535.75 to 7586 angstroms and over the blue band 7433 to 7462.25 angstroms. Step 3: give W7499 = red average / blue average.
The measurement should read 1.09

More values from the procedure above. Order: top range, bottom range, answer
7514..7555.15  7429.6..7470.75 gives 1.05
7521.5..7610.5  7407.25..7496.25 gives 1.05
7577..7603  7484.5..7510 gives 0.98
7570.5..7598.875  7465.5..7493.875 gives 0.99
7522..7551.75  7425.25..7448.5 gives 1.07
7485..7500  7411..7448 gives 1.11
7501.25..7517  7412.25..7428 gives 1.05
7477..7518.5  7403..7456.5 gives 1.08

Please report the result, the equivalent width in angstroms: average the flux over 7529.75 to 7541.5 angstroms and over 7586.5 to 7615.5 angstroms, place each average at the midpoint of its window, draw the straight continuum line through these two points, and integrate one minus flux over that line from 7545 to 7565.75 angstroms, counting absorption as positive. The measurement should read 0.7 angstroms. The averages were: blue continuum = 20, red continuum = 19.3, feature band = 19.1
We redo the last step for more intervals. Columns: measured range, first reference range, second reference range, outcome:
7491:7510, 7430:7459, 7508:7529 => -1.61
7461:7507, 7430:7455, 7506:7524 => -3.64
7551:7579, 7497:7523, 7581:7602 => -1.22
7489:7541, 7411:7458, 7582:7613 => -2.35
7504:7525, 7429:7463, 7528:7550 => 0.84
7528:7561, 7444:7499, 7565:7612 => -0.59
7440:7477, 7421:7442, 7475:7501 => 1.58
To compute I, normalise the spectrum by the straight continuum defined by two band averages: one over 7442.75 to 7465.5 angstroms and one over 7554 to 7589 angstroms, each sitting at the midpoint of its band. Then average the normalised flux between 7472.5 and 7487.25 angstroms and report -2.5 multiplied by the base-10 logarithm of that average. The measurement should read -0.07 mag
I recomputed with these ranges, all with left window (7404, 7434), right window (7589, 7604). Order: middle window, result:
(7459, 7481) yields -0.059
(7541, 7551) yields 0.005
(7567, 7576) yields -0.071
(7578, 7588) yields 0.039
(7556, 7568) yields -0.030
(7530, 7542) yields -0.069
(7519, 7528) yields 0.021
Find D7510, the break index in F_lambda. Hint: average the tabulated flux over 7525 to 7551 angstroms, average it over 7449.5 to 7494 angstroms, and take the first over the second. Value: 1.03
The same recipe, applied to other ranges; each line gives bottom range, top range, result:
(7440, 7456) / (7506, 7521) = 1.08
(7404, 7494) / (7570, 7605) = 1.01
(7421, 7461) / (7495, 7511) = 1.08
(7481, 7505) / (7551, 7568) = 0.98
